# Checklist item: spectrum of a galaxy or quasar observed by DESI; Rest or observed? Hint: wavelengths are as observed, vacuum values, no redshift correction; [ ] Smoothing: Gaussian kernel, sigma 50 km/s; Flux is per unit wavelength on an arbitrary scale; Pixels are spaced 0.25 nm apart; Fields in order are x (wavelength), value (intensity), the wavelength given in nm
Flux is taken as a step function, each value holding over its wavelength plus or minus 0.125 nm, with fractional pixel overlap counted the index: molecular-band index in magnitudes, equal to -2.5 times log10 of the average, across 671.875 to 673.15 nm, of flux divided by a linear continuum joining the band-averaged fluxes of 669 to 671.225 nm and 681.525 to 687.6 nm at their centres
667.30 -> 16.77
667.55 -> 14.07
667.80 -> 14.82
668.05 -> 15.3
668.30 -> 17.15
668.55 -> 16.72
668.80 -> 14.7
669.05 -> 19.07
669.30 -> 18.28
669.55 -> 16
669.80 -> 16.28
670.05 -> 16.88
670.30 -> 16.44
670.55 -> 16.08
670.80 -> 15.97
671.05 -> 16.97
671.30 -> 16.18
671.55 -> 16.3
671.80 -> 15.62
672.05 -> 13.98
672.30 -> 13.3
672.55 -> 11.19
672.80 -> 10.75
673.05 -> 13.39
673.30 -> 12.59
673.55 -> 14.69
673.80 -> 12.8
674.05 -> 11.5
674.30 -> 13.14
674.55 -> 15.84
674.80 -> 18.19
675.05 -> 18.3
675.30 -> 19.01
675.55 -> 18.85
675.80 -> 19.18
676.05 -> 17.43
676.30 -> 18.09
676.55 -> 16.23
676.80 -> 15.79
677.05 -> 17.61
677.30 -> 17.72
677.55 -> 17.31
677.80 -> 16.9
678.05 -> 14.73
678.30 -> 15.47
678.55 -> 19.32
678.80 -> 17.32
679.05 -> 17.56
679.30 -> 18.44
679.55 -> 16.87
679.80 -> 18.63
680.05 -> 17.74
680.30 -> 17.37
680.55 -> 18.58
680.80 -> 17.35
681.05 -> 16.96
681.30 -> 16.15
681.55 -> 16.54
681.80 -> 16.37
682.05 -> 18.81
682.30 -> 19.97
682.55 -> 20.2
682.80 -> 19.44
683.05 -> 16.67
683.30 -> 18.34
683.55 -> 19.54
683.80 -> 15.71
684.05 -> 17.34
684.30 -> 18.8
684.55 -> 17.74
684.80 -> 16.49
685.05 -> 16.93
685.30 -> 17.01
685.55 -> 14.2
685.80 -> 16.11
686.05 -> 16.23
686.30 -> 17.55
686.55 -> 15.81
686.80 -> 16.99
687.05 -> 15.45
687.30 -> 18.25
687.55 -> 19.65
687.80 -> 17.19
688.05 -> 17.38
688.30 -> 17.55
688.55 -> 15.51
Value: 0.32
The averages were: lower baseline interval 16.8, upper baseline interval 17.4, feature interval 12.6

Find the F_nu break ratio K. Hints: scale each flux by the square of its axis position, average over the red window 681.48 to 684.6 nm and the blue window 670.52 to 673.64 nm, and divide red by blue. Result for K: 1.31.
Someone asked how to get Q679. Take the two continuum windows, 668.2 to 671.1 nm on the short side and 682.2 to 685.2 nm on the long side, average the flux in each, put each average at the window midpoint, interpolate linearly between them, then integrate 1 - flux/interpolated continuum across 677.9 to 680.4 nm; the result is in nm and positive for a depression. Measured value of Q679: 0.04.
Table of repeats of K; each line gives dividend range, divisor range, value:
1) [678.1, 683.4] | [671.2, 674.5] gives 1.34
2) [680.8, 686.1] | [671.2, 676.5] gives 1.17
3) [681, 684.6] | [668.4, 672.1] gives 1.13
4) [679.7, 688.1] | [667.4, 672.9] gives 1.17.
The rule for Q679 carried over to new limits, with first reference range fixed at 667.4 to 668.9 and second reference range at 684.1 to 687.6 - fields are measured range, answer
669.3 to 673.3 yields 0.174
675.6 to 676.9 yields -0.107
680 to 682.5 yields -0.170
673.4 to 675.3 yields 0.099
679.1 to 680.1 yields -0.092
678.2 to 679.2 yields -0.071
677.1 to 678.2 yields -0.031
